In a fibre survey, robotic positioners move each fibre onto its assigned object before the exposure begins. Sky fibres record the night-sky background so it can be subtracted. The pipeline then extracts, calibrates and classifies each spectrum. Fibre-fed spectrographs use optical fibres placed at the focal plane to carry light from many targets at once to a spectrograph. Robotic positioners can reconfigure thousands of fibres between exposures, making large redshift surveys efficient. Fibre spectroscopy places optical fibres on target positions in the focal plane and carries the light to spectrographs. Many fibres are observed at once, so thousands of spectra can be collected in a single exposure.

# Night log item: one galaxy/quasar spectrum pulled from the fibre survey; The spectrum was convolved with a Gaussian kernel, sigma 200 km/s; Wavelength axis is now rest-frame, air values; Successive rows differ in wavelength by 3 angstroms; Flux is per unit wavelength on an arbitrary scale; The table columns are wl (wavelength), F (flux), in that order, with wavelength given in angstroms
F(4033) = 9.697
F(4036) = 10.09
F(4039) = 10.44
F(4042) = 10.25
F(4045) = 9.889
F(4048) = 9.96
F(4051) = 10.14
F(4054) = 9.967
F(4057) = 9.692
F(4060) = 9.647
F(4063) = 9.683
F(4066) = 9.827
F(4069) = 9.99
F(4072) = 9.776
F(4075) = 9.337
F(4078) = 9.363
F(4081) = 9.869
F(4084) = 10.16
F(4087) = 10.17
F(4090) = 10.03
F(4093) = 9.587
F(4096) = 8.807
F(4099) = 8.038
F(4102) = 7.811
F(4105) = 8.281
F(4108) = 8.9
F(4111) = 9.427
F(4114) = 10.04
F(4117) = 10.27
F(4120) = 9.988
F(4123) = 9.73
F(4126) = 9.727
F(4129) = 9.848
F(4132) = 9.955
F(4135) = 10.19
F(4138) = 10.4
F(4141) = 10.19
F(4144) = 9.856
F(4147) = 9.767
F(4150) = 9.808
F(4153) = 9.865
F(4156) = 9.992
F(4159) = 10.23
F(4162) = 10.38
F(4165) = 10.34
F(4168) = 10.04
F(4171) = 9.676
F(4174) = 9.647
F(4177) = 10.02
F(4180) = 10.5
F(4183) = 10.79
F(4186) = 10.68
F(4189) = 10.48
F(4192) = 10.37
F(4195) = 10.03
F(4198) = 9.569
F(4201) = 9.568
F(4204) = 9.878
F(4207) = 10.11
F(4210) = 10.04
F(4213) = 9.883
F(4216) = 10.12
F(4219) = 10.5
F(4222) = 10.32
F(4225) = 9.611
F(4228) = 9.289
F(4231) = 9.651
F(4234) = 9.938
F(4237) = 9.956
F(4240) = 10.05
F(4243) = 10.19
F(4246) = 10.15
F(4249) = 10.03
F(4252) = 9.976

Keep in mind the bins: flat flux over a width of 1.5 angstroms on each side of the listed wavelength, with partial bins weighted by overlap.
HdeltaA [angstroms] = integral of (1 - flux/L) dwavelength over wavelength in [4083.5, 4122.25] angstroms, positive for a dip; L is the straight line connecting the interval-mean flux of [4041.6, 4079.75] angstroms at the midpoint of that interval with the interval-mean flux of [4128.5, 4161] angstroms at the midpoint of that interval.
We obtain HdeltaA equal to 2.25 angstroms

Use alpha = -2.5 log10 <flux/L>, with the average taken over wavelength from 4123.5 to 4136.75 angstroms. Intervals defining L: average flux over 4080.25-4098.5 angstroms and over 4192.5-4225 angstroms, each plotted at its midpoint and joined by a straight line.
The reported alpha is -0.016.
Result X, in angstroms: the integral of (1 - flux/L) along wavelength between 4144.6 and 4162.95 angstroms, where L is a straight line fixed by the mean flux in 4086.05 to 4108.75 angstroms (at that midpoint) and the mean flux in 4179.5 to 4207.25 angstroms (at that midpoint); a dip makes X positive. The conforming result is -0.6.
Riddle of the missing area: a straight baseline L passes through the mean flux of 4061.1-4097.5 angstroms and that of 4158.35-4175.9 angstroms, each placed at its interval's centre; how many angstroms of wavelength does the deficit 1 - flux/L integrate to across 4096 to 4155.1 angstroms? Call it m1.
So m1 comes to 1.9 angstroms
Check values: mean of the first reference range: 9.72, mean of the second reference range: 10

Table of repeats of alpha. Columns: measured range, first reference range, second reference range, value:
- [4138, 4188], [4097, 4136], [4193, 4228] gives -0.05 mag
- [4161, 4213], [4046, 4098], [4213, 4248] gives -0.02 mag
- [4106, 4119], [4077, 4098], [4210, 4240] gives 0.01 mag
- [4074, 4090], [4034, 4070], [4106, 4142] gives 0.01 mag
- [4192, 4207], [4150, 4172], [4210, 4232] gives 0.01 mag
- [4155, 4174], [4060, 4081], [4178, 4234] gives -0.01 mag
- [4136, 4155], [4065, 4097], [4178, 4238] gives -0.01 mag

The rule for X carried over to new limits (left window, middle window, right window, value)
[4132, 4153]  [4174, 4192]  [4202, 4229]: -0.8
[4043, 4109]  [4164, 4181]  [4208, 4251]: -0.4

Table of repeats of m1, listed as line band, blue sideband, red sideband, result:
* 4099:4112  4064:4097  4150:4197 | 1.8 angstroms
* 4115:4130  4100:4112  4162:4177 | -1.7 angstroms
